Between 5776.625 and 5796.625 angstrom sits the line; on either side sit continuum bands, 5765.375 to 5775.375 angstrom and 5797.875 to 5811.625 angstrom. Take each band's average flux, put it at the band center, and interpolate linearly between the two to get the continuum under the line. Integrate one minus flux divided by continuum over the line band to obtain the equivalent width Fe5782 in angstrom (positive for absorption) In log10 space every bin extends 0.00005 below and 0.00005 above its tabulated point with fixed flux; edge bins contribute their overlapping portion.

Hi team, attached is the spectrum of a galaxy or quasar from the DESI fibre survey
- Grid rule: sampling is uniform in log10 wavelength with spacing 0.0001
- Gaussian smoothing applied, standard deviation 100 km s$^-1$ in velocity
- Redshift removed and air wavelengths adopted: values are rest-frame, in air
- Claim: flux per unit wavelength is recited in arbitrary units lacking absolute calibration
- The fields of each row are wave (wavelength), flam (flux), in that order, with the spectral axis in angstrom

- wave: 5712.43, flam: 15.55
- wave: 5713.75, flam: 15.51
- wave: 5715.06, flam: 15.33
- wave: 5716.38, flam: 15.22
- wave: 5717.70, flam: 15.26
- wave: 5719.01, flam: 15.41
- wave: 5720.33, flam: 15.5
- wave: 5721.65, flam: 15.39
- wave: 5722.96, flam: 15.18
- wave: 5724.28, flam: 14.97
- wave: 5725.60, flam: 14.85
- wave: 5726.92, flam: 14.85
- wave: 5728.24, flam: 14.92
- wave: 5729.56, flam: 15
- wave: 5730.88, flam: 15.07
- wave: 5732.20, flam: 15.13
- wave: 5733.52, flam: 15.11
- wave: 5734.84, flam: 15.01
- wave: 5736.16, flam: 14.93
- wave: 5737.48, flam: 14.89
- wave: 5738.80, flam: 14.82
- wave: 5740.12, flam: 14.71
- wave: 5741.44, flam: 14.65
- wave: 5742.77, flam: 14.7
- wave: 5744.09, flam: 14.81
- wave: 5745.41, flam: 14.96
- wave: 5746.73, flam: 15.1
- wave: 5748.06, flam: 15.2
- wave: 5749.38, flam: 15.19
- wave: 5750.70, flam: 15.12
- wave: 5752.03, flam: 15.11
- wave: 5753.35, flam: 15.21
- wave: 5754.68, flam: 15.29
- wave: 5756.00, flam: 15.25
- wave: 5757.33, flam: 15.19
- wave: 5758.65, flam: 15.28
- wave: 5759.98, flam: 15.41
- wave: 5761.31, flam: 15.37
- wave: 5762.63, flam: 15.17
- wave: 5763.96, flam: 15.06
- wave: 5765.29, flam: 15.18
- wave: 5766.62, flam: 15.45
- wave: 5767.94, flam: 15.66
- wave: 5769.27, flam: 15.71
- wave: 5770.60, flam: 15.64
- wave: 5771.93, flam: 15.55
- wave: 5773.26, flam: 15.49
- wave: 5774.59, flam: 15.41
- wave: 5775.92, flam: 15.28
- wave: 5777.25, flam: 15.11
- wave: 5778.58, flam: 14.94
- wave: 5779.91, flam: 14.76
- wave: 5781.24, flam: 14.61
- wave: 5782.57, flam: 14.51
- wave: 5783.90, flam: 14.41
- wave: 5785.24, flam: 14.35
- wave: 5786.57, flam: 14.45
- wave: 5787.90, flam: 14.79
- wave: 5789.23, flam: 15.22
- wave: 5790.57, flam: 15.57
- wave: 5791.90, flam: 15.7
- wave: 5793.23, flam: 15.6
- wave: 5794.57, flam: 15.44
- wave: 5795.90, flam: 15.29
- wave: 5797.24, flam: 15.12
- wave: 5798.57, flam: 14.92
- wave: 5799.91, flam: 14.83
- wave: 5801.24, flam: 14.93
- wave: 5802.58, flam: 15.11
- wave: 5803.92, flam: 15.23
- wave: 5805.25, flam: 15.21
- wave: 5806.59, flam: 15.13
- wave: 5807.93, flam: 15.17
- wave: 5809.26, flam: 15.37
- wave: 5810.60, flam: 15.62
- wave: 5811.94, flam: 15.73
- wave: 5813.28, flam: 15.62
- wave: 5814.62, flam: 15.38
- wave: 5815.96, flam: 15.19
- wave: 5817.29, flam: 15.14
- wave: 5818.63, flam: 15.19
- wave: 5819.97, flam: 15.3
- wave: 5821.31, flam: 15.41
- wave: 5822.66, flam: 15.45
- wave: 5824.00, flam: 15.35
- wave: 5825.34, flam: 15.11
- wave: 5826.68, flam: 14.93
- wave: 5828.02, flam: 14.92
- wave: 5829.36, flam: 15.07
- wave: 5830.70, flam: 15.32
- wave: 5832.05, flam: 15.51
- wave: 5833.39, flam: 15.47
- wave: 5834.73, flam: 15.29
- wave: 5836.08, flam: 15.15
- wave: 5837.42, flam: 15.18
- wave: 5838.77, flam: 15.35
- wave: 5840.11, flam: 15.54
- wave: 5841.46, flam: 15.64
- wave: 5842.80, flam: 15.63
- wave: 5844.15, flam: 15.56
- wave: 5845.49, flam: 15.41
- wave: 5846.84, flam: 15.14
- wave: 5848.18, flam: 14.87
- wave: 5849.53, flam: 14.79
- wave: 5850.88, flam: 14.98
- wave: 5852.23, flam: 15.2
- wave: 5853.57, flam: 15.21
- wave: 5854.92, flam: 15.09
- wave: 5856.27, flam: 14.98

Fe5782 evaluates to 0.49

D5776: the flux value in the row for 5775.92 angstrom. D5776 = 15.28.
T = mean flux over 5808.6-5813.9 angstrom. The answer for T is 15.6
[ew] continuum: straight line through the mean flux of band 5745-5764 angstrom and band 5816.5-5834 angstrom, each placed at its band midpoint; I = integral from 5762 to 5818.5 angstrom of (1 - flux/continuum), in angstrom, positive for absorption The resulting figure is 0.1 angstrom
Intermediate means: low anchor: 15.2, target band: 15.2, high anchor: 15.2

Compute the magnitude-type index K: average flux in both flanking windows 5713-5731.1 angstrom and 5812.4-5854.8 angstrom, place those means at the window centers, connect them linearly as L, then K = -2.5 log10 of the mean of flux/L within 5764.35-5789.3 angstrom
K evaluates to 0.01 mag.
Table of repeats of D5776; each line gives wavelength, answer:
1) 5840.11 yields 15.54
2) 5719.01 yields 15.41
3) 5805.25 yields 15.21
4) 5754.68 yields 15.29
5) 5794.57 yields 15.44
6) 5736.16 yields 14.93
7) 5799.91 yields 14.83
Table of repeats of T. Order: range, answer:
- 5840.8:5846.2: 15.6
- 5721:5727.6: 15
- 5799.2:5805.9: 15.1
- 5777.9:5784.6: 14.6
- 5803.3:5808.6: 15.2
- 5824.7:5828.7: 15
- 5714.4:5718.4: 15.3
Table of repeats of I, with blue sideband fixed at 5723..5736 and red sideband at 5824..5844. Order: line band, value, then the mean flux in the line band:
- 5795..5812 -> 0.0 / 15.2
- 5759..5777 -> -0.4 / 15.4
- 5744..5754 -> 0.0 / 15.1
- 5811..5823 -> -0.1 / 15.4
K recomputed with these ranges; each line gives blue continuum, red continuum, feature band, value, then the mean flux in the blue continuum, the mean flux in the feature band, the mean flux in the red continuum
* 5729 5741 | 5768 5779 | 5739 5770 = 0.00 mag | 15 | 15.2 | 15.4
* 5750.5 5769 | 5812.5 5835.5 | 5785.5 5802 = 0.01 mag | 15.3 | 15.1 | 15.3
